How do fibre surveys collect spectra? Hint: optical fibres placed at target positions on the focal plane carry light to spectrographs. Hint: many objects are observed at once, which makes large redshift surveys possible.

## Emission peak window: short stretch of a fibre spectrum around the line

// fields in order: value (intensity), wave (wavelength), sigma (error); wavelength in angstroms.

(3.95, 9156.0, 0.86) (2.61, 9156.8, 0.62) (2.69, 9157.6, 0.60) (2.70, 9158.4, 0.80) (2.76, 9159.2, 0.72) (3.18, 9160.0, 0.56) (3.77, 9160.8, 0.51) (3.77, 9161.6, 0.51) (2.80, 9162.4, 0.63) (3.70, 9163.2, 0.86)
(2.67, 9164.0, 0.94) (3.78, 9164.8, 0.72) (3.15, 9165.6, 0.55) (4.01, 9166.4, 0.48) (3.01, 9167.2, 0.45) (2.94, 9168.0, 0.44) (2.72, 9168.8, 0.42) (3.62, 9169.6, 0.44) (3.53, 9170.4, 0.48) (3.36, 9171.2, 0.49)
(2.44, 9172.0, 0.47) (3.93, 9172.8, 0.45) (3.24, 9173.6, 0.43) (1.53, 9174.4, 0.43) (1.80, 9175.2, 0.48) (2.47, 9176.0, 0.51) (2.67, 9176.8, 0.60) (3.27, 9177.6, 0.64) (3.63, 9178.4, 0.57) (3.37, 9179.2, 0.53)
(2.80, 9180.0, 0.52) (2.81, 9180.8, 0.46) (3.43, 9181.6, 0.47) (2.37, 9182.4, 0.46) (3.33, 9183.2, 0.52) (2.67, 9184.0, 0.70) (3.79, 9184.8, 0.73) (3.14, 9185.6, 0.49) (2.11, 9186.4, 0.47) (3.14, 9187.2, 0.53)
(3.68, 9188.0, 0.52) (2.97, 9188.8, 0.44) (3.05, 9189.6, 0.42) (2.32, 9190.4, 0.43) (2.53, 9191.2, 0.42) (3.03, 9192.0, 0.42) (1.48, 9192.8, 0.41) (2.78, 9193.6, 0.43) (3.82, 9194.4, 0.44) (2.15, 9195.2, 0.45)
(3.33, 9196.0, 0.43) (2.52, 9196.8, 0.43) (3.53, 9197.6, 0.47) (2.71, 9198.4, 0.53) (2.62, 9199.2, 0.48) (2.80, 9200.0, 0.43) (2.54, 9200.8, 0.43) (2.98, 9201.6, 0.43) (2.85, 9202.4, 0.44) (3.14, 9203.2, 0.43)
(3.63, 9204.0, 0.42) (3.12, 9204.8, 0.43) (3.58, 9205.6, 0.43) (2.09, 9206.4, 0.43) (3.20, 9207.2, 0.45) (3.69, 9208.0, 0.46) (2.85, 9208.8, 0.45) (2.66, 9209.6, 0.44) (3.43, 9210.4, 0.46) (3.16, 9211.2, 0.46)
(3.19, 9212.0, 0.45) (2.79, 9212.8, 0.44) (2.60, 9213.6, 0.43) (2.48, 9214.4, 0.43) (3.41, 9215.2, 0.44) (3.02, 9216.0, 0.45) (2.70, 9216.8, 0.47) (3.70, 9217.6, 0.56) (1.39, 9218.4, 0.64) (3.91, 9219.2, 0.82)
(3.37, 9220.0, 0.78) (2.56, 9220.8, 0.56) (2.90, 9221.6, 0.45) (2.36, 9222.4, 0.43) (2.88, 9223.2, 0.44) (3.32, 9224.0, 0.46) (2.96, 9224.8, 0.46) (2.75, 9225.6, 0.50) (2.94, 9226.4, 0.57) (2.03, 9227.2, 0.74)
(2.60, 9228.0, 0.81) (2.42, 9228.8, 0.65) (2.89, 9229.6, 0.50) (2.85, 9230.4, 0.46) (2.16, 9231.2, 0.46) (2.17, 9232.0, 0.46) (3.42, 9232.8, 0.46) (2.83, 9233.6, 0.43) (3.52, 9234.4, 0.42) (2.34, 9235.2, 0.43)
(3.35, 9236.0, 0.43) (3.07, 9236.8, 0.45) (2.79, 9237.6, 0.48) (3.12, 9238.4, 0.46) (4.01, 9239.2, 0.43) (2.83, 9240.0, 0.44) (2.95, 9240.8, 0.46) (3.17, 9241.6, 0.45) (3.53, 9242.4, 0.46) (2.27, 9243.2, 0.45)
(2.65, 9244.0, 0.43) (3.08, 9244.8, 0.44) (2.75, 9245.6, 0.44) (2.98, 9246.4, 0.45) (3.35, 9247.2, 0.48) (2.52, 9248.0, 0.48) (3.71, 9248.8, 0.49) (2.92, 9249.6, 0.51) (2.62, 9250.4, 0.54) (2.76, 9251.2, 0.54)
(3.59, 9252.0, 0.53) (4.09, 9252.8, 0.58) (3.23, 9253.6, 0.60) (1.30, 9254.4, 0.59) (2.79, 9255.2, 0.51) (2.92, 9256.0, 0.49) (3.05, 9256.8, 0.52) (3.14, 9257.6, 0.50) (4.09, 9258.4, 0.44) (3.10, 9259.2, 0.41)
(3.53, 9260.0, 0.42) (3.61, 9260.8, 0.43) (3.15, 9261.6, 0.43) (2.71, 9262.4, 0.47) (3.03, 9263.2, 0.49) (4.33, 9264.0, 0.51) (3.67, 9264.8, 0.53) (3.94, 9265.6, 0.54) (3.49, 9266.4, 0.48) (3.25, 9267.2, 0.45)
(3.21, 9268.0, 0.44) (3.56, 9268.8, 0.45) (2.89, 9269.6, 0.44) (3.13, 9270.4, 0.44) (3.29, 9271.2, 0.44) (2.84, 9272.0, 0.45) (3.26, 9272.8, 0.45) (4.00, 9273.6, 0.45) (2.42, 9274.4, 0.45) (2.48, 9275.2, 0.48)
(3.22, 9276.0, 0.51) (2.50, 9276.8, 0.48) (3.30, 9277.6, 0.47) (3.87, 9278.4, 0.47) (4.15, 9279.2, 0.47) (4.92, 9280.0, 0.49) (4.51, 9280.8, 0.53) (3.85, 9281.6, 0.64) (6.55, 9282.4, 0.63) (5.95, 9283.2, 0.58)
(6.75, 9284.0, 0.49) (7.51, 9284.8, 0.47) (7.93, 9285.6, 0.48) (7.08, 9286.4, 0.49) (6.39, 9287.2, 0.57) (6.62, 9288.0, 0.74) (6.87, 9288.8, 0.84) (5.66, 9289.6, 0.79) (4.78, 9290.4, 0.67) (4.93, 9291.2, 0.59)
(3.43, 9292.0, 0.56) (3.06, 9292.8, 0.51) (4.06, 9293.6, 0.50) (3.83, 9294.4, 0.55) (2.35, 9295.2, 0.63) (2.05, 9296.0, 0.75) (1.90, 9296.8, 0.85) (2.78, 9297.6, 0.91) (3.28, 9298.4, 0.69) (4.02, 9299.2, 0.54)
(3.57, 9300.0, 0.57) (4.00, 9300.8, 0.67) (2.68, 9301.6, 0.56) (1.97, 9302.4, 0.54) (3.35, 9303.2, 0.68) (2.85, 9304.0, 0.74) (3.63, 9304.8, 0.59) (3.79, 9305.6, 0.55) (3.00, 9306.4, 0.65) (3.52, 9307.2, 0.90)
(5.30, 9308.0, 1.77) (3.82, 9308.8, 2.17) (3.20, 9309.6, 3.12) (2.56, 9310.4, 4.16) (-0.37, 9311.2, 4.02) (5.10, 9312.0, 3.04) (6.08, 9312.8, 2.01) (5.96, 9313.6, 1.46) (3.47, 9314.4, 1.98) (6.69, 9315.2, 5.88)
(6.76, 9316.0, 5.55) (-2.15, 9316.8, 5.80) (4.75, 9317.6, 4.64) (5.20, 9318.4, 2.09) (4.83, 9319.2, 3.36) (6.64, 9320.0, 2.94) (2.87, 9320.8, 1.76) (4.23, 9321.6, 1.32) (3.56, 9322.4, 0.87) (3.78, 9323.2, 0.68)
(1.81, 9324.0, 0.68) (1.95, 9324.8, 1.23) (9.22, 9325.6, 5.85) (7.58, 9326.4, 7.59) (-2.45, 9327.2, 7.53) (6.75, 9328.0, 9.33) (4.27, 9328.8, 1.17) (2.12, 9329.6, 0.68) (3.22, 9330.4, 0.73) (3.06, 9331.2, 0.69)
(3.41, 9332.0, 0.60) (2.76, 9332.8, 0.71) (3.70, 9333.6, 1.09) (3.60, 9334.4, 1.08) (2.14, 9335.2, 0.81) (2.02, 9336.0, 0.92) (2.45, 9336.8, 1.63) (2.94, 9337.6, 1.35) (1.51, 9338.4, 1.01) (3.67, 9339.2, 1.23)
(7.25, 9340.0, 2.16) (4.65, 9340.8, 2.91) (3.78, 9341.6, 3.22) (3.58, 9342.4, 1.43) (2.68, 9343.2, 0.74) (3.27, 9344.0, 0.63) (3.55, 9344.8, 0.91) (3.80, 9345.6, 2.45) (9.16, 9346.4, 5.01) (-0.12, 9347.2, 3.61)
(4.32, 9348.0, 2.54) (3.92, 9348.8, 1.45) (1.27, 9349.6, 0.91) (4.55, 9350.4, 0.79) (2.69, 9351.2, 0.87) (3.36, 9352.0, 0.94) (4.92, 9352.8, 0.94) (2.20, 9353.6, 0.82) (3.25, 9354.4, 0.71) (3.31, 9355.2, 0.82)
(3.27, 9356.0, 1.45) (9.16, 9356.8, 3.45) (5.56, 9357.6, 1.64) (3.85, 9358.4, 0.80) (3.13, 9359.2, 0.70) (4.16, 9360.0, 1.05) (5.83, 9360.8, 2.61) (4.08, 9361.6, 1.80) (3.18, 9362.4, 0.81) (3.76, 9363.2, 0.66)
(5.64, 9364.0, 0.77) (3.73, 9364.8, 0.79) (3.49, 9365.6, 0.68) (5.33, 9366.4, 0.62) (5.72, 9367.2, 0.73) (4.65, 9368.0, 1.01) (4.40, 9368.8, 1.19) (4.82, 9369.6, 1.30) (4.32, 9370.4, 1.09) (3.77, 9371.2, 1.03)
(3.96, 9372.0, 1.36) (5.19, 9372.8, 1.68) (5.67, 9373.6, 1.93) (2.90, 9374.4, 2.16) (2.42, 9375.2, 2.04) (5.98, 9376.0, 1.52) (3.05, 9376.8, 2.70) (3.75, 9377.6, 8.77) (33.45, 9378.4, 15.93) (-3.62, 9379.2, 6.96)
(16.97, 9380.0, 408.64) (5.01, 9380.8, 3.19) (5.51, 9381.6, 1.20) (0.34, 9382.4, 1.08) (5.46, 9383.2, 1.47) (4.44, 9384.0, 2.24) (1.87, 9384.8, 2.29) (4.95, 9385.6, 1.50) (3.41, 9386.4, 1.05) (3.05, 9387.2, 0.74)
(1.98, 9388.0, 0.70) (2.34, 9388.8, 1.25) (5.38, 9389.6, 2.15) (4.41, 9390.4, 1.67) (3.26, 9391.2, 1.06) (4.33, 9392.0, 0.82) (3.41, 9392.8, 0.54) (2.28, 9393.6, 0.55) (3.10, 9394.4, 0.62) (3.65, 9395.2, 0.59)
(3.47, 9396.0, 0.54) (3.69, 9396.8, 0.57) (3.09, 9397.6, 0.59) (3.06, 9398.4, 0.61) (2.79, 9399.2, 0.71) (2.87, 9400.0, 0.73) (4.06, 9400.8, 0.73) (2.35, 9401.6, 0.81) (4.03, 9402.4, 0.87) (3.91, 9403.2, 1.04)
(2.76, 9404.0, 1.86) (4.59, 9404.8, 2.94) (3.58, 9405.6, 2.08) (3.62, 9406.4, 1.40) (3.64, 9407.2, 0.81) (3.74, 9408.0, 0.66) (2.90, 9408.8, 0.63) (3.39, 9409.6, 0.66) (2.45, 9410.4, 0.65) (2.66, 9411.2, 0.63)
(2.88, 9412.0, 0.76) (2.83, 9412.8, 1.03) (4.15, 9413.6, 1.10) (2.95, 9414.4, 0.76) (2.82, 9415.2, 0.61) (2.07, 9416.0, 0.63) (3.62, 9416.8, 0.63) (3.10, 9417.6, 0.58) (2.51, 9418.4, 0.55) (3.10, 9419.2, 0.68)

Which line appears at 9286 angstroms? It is H-alpha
